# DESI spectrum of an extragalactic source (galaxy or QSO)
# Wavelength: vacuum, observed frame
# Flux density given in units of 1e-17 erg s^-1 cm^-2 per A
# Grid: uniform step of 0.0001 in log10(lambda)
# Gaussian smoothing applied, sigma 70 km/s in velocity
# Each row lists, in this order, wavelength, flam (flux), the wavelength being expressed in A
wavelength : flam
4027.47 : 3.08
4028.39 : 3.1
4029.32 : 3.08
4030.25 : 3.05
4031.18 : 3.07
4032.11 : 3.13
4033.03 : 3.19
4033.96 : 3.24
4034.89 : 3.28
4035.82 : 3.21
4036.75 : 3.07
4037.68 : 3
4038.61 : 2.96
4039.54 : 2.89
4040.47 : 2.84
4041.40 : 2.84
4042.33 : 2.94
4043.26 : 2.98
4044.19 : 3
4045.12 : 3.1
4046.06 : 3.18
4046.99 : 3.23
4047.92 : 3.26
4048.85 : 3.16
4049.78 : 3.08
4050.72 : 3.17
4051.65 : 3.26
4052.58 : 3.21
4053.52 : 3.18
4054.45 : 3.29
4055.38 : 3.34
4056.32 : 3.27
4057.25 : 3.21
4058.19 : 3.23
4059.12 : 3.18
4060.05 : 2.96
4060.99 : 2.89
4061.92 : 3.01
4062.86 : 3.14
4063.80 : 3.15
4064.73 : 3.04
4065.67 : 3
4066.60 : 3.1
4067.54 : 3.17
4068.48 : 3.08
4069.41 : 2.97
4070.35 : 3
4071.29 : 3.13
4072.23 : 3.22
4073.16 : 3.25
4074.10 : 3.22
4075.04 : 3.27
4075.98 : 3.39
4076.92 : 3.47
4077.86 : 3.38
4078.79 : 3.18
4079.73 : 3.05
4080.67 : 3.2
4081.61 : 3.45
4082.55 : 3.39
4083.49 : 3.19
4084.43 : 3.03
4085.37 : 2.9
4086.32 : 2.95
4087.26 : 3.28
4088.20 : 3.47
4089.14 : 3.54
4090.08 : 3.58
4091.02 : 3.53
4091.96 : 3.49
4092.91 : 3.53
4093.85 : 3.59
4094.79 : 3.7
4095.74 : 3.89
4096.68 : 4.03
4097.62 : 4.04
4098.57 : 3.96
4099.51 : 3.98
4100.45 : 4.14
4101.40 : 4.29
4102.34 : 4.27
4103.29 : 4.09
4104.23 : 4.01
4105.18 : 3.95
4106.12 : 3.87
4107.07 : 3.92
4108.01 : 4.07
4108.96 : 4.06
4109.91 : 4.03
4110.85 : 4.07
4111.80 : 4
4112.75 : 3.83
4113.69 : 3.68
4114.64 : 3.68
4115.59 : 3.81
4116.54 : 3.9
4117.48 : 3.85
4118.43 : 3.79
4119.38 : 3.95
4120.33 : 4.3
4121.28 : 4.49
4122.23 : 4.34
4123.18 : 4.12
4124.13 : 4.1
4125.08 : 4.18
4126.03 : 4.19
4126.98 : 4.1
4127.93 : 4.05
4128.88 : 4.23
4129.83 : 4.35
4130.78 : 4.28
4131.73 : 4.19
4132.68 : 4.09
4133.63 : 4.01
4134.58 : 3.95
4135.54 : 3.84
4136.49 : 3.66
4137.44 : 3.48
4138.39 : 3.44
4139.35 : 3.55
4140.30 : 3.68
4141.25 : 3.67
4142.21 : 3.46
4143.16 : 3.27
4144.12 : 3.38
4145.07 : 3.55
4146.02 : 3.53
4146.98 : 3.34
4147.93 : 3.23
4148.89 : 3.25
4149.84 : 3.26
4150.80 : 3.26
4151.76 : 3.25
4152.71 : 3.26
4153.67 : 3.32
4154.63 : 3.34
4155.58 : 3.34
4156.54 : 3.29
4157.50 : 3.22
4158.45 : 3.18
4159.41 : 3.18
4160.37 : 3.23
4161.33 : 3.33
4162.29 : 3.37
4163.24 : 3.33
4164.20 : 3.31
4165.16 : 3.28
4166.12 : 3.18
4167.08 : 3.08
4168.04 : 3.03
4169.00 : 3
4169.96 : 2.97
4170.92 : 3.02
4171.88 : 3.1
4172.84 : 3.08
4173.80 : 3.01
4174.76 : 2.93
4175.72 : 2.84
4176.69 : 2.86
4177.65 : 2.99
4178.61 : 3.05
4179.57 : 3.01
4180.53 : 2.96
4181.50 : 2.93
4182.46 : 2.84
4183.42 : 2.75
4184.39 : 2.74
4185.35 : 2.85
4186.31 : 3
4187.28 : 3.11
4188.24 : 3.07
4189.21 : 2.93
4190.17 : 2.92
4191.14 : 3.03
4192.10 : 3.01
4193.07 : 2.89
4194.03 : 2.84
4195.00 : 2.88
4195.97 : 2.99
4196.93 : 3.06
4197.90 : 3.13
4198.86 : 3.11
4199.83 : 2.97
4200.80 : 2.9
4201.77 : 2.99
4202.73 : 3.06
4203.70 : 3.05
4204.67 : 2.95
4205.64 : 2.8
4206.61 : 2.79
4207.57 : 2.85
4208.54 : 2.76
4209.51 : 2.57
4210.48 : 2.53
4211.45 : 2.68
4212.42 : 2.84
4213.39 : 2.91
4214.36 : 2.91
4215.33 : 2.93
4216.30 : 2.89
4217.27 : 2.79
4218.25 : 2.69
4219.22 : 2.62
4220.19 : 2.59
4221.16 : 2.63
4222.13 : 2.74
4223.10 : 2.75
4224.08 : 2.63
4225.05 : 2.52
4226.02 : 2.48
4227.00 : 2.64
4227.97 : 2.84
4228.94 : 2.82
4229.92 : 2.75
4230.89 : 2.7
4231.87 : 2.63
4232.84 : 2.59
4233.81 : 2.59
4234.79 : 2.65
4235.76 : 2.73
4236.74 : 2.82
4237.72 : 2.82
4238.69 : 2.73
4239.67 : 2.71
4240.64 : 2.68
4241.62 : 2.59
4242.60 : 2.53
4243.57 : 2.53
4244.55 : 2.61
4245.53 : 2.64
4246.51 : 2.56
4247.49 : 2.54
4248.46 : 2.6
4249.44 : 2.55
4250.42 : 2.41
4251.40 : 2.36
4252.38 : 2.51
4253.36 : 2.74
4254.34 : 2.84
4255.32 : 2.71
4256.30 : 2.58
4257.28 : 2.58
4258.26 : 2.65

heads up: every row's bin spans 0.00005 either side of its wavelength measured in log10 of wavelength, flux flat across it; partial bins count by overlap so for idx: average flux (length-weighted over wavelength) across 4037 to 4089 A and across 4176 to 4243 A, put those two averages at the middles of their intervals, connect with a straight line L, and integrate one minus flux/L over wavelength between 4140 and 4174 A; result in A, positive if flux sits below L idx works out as -3.8 A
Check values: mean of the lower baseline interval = 3.14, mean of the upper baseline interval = 2.82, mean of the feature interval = 3.27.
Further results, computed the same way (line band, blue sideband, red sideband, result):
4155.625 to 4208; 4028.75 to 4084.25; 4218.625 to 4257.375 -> -4.31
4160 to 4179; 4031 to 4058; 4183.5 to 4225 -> -1.17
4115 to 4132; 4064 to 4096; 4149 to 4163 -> -4.38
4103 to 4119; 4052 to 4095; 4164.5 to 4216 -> -3.96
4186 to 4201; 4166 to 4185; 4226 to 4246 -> -0.60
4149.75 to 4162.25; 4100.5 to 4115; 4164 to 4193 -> 0.15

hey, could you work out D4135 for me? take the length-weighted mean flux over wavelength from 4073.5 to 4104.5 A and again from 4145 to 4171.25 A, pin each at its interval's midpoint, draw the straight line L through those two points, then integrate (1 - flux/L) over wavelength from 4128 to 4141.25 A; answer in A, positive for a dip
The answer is -2.2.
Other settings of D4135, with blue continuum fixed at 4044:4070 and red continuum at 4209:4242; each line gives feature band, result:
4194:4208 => -0.98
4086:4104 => -4.30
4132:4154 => -4.51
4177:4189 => -0.53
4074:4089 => -0.83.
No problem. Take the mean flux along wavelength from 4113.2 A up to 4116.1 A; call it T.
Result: 3.73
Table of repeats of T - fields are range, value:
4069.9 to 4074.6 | 3.16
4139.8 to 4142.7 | 3.61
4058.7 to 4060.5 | 3.08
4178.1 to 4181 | 3.01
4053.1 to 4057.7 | 3.26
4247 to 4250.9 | 2.53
